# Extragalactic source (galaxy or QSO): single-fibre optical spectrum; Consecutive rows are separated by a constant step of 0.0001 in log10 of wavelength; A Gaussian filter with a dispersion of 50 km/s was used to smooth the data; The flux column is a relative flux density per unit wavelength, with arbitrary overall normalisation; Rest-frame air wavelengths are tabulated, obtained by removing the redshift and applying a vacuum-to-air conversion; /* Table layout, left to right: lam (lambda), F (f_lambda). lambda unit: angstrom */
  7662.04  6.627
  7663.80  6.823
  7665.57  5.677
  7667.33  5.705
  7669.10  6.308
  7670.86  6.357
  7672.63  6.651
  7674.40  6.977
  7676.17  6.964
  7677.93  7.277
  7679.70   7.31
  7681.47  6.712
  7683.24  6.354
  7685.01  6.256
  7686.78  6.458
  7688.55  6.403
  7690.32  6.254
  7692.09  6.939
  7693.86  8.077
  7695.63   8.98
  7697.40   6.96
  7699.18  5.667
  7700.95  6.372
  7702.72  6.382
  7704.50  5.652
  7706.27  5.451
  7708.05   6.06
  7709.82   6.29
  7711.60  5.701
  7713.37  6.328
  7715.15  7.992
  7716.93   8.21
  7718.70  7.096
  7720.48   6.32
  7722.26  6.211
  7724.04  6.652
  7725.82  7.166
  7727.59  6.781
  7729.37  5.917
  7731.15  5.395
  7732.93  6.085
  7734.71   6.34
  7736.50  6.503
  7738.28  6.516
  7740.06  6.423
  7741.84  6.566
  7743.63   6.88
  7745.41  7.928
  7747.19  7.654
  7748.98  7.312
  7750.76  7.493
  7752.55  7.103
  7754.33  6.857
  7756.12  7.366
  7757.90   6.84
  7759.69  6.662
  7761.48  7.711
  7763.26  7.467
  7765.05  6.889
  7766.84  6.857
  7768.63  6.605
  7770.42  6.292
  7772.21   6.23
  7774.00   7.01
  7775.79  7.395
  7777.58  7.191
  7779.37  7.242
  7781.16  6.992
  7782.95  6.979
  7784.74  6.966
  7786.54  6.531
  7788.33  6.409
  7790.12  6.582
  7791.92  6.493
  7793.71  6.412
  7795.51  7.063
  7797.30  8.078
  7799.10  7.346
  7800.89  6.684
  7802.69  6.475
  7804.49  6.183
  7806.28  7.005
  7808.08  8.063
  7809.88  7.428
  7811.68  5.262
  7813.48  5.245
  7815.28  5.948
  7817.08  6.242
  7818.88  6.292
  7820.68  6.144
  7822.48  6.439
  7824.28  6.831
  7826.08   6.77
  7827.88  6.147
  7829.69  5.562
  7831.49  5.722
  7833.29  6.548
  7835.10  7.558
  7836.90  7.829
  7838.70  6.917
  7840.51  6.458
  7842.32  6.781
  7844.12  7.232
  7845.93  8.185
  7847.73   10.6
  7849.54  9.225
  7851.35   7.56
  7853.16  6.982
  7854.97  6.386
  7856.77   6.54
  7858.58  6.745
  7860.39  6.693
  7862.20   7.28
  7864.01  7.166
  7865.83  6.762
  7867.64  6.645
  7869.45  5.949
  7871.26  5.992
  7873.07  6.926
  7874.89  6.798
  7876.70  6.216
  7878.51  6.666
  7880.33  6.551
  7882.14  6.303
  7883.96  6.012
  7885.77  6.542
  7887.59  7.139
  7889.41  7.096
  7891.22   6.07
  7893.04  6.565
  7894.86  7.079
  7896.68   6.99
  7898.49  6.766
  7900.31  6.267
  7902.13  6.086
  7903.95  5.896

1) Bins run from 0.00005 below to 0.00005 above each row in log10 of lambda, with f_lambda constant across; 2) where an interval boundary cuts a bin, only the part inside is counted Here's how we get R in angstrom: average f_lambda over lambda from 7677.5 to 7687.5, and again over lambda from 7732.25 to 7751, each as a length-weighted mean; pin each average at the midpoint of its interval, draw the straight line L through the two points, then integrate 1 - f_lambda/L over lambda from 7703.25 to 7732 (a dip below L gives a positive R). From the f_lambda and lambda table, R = 1.48 angstrom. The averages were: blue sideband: 6.7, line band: 6.45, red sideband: 6.87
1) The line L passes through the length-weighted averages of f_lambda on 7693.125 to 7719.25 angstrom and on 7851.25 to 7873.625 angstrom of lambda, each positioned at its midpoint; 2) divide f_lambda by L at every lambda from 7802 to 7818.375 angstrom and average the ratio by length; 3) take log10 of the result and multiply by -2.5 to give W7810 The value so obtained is 0.05 mag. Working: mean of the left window 6.74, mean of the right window 6.71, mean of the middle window 6.42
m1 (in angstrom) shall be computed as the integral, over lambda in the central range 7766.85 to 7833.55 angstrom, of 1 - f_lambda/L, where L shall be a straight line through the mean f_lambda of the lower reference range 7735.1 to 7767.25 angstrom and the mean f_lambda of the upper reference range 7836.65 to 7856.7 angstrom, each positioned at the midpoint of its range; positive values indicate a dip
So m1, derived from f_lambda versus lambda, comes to 6.4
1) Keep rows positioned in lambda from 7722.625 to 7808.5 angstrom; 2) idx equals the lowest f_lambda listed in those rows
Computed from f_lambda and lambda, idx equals 5.395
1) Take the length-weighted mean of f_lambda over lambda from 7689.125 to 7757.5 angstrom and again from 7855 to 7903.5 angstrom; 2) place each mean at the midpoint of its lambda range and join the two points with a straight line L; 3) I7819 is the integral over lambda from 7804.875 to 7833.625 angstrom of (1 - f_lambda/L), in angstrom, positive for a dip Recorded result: 1.3 angstrom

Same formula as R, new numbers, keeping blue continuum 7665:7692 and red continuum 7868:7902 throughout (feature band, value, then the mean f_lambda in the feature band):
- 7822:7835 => 0.4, 6.36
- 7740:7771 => -2.5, 7.07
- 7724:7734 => 0.4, 6.31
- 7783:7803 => -0.9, 6.84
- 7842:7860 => -3.0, 7.63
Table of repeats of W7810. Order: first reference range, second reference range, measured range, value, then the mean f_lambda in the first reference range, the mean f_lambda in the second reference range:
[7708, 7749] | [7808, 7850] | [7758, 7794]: -0.02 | 6.68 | 6.85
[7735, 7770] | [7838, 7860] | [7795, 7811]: 0.02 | 7.01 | 7.45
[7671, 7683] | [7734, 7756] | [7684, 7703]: 0.02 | 6.91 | 6.98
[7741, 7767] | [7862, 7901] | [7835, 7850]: -0.16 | 7.18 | 6.62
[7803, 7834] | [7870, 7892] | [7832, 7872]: -0.12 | 6.34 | 6.52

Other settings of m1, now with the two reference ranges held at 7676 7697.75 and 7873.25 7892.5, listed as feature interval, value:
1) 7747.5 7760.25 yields -0.5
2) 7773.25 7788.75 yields -0.5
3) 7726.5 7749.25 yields 0.9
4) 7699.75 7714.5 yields 1.9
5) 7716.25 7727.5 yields 0.0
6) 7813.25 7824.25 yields 0.9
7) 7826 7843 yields 0.1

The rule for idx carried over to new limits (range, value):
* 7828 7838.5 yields 5.562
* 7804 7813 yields 5.262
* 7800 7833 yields 5.245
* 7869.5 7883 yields 5.992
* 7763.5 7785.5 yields 6.23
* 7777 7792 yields 6.409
